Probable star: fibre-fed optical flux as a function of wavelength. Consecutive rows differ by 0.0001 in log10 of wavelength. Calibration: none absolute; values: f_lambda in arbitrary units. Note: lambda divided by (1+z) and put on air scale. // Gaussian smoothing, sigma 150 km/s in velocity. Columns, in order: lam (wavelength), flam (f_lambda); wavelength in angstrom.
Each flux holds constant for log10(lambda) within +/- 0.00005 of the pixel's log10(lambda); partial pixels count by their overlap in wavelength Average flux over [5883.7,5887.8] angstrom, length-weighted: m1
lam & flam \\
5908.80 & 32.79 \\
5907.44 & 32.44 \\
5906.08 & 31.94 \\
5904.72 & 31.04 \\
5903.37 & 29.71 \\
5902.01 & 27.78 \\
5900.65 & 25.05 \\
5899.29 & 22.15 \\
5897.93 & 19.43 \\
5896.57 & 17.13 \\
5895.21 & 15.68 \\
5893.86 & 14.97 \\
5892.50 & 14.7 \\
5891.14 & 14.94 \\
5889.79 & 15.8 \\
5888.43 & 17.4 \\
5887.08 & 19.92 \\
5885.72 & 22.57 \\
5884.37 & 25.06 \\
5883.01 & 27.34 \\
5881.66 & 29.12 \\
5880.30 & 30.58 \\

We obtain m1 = 22.5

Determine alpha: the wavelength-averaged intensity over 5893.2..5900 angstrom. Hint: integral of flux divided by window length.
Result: 17.9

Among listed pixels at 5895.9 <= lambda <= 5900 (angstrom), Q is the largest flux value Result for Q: 22.15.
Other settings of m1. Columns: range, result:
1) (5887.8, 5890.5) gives 16.6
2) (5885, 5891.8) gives 18.2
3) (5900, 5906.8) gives 29.2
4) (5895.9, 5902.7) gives 22.3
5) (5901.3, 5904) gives 28.7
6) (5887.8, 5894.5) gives 15.5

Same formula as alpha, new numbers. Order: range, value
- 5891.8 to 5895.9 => 15.1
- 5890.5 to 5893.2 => 14.8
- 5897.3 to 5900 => 20.8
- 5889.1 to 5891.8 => 15.4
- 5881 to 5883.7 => 28.2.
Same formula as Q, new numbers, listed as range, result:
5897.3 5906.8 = 31.94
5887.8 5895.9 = 17.4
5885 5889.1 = 22.57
